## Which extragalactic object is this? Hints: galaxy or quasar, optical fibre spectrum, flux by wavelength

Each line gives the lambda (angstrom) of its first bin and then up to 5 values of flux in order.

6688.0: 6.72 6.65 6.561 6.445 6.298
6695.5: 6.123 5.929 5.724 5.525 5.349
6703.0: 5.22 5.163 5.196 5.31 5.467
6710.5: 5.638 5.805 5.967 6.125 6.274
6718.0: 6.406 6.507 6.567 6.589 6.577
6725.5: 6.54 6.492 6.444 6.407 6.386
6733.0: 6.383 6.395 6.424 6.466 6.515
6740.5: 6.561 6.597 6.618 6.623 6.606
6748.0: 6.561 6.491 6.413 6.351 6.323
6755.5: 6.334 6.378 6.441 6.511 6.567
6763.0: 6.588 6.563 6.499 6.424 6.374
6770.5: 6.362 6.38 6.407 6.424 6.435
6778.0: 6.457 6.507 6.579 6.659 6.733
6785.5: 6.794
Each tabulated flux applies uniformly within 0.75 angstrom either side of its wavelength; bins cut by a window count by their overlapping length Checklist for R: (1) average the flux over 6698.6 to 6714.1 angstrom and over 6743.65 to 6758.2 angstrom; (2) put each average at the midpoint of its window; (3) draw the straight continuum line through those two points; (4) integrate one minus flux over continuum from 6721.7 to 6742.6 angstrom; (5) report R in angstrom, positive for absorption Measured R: -1.5 angstrom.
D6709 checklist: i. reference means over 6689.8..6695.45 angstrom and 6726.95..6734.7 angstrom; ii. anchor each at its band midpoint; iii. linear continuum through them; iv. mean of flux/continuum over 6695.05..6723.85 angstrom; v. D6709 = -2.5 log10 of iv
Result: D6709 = 0.10 mag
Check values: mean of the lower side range 6.41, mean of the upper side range 6.41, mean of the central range 5.85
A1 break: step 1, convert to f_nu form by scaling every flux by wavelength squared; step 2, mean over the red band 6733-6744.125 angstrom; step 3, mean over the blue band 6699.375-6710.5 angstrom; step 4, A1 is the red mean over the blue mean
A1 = 1.23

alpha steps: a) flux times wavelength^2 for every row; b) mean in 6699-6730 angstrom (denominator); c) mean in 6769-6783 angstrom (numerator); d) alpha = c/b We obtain 1.10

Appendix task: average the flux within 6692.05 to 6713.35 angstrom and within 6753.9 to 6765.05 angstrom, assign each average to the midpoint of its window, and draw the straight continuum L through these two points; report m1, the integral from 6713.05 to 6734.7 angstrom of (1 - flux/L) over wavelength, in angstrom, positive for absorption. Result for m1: -1.6 angstrom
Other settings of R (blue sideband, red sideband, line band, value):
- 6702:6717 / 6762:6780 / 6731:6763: -1.9 angstrom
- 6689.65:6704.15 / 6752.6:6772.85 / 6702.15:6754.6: -0.6 angstrom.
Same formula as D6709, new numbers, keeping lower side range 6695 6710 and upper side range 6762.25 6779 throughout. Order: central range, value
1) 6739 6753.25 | -0.07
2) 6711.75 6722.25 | -0.10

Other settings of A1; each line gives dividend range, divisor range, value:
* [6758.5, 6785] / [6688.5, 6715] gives 1.14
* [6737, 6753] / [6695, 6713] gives 1.19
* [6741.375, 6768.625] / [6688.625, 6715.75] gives 1.14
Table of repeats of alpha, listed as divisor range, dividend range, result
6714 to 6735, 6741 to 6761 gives 1.02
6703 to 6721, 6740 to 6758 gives 1.13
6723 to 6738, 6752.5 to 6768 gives 1.01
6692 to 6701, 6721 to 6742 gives 1.10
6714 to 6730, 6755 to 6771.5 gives 1.01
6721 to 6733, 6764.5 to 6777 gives 1.00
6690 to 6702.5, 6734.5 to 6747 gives 1.11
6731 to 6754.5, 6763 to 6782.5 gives 1.01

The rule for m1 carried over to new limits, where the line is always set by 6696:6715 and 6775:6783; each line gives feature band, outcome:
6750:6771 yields -0.56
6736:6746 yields -0.89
